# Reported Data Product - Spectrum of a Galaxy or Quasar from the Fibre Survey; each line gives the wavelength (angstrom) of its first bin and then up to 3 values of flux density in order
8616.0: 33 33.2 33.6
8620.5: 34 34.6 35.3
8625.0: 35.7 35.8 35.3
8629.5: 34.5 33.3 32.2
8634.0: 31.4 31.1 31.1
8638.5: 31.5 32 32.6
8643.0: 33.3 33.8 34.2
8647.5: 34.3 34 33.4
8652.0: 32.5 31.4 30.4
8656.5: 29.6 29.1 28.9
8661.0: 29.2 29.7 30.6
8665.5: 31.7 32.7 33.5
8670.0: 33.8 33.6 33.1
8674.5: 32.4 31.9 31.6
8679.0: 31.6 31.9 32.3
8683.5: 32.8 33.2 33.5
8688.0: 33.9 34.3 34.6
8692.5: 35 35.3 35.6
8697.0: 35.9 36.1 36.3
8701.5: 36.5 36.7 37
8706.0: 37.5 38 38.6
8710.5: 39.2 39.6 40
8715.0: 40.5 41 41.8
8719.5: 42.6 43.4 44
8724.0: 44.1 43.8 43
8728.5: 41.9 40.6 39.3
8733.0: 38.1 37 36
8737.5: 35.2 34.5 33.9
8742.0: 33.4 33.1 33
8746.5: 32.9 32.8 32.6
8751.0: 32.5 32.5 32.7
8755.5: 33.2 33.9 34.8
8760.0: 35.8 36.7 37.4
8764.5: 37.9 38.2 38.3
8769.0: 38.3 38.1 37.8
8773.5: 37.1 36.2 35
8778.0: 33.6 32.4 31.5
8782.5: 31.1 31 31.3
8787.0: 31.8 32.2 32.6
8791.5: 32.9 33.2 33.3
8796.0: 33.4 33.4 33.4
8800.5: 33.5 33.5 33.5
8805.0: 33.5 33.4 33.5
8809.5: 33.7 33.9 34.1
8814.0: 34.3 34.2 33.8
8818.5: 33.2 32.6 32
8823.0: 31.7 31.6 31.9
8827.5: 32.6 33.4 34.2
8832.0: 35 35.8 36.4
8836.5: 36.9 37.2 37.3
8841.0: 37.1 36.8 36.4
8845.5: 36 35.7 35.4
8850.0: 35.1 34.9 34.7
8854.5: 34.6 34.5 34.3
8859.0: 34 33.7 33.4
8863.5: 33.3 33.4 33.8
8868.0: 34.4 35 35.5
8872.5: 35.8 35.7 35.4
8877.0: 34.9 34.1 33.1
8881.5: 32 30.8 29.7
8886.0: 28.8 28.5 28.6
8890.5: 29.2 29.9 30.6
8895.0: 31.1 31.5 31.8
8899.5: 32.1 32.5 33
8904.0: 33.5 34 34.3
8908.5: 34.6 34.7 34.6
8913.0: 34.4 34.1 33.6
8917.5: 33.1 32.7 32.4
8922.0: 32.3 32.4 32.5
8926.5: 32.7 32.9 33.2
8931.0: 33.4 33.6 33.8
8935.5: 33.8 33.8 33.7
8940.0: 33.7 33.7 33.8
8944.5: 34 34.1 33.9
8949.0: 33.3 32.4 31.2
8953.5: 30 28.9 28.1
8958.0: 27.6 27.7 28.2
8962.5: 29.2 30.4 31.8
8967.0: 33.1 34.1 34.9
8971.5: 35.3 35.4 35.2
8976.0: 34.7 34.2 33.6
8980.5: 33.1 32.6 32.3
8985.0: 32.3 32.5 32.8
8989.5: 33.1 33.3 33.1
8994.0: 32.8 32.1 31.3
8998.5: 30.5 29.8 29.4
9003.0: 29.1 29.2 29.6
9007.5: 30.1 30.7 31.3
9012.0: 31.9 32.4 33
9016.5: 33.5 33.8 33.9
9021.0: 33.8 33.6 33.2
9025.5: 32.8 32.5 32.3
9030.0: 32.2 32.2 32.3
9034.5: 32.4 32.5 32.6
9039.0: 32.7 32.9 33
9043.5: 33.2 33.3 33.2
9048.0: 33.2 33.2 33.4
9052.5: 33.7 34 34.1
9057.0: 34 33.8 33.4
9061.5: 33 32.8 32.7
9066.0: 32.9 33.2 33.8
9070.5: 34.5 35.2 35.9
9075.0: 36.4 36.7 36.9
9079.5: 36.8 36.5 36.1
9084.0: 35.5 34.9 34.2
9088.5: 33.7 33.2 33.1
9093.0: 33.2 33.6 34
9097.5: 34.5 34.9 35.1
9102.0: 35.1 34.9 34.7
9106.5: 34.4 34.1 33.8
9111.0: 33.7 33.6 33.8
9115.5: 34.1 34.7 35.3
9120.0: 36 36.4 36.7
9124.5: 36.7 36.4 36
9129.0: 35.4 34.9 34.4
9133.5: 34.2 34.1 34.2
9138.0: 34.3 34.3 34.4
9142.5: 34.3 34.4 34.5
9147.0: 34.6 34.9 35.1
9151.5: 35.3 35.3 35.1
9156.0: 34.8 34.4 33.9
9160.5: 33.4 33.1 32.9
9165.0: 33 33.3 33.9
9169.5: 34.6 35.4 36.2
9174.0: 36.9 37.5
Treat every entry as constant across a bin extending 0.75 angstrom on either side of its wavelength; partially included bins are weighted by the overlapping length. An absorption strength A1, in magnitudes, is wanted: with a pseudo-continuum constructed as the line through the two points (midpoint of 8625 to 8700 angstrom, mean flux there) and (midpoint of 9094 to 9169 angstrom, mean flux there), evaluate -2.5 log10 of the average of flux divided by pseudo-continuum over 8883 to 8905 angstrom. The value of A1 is 0.10 mag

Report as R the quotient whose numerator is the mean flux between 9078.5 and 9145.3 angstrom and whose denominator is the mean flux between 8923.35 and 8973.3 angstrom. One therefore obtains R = 1.07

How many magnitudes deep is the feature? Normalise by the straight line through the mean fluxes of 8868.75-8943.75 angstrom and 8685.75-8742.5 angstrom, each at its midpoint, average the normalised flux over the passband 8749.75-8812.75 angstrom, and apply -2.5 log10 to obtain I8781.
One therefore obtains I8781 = 0.07 mag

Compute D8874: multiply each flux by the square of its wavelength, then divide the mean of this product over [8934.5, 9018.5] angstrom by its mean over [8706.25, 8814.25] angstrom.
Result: 0.9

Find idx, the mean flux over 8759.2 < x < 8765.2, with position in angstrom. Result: 36.9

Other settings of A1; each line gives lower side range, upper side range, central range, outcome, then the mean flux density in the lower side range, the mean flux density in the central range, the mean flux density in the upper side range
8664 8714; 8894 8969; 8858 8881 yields -0.04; 34.8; 34.3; 32.5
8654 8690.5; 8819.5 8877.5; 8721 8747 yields -0.16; 31.9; 38.1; 34.7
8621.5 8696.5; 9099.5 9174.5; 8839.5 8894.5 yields 0.00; 32.8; 33.6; 34.7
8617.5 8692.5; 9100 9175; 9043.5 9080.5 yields 0.01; 32.7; 34.2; 34.7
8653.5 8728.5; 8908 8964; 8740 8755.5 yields 0.06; 35.6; 32.9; 32.5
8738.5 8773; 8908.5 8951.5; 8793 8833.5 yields 0.04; 35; 33.4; 33.5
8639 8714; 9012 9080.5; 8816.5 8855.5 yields -0.03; 33.7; 34.7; 33.6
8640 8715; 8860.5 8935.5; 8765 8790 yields -0.04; 33.9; 34.6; 32.9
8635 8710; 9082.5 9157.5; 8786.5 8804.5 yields 0.02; 33.3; 33.1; 34.7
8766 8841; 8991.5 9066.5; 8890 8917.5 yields 0.02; 34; 32.8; 32.4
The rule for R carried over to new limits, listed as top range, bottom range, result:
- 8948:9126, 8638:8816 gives 0.95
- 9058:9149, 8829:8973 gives 1.04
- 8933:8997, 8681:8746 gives 0.87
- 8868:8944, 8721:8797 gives 0.92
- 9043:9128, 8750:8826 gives 1.02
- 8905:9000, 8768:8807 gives 0.97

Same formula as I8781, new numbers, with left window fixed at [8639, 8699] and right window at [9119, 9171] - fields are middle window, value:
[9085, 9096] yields 0.02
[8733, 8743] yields -0.07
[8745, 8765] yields -0.04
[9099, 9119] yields 0.00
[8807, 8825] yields 0.00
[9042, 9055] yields 0.03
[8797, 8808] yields -0.01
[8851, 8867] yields -0.02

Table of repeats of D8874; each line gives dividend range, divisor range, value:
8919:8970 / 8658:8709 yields 1.01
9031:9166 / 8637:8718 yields 1.11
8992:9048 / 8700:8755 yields 0.91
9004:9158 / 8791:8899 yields 1.07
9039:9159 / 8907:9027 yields 1.09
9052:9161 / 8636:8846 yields 1.08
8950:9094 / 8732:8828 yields 1.02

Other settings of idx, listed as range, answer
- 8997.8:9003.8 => 29.7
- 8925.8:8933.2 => 33.2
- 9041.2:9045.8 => 33.2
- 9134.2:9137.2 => 34.1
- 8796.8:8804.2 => 33.5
